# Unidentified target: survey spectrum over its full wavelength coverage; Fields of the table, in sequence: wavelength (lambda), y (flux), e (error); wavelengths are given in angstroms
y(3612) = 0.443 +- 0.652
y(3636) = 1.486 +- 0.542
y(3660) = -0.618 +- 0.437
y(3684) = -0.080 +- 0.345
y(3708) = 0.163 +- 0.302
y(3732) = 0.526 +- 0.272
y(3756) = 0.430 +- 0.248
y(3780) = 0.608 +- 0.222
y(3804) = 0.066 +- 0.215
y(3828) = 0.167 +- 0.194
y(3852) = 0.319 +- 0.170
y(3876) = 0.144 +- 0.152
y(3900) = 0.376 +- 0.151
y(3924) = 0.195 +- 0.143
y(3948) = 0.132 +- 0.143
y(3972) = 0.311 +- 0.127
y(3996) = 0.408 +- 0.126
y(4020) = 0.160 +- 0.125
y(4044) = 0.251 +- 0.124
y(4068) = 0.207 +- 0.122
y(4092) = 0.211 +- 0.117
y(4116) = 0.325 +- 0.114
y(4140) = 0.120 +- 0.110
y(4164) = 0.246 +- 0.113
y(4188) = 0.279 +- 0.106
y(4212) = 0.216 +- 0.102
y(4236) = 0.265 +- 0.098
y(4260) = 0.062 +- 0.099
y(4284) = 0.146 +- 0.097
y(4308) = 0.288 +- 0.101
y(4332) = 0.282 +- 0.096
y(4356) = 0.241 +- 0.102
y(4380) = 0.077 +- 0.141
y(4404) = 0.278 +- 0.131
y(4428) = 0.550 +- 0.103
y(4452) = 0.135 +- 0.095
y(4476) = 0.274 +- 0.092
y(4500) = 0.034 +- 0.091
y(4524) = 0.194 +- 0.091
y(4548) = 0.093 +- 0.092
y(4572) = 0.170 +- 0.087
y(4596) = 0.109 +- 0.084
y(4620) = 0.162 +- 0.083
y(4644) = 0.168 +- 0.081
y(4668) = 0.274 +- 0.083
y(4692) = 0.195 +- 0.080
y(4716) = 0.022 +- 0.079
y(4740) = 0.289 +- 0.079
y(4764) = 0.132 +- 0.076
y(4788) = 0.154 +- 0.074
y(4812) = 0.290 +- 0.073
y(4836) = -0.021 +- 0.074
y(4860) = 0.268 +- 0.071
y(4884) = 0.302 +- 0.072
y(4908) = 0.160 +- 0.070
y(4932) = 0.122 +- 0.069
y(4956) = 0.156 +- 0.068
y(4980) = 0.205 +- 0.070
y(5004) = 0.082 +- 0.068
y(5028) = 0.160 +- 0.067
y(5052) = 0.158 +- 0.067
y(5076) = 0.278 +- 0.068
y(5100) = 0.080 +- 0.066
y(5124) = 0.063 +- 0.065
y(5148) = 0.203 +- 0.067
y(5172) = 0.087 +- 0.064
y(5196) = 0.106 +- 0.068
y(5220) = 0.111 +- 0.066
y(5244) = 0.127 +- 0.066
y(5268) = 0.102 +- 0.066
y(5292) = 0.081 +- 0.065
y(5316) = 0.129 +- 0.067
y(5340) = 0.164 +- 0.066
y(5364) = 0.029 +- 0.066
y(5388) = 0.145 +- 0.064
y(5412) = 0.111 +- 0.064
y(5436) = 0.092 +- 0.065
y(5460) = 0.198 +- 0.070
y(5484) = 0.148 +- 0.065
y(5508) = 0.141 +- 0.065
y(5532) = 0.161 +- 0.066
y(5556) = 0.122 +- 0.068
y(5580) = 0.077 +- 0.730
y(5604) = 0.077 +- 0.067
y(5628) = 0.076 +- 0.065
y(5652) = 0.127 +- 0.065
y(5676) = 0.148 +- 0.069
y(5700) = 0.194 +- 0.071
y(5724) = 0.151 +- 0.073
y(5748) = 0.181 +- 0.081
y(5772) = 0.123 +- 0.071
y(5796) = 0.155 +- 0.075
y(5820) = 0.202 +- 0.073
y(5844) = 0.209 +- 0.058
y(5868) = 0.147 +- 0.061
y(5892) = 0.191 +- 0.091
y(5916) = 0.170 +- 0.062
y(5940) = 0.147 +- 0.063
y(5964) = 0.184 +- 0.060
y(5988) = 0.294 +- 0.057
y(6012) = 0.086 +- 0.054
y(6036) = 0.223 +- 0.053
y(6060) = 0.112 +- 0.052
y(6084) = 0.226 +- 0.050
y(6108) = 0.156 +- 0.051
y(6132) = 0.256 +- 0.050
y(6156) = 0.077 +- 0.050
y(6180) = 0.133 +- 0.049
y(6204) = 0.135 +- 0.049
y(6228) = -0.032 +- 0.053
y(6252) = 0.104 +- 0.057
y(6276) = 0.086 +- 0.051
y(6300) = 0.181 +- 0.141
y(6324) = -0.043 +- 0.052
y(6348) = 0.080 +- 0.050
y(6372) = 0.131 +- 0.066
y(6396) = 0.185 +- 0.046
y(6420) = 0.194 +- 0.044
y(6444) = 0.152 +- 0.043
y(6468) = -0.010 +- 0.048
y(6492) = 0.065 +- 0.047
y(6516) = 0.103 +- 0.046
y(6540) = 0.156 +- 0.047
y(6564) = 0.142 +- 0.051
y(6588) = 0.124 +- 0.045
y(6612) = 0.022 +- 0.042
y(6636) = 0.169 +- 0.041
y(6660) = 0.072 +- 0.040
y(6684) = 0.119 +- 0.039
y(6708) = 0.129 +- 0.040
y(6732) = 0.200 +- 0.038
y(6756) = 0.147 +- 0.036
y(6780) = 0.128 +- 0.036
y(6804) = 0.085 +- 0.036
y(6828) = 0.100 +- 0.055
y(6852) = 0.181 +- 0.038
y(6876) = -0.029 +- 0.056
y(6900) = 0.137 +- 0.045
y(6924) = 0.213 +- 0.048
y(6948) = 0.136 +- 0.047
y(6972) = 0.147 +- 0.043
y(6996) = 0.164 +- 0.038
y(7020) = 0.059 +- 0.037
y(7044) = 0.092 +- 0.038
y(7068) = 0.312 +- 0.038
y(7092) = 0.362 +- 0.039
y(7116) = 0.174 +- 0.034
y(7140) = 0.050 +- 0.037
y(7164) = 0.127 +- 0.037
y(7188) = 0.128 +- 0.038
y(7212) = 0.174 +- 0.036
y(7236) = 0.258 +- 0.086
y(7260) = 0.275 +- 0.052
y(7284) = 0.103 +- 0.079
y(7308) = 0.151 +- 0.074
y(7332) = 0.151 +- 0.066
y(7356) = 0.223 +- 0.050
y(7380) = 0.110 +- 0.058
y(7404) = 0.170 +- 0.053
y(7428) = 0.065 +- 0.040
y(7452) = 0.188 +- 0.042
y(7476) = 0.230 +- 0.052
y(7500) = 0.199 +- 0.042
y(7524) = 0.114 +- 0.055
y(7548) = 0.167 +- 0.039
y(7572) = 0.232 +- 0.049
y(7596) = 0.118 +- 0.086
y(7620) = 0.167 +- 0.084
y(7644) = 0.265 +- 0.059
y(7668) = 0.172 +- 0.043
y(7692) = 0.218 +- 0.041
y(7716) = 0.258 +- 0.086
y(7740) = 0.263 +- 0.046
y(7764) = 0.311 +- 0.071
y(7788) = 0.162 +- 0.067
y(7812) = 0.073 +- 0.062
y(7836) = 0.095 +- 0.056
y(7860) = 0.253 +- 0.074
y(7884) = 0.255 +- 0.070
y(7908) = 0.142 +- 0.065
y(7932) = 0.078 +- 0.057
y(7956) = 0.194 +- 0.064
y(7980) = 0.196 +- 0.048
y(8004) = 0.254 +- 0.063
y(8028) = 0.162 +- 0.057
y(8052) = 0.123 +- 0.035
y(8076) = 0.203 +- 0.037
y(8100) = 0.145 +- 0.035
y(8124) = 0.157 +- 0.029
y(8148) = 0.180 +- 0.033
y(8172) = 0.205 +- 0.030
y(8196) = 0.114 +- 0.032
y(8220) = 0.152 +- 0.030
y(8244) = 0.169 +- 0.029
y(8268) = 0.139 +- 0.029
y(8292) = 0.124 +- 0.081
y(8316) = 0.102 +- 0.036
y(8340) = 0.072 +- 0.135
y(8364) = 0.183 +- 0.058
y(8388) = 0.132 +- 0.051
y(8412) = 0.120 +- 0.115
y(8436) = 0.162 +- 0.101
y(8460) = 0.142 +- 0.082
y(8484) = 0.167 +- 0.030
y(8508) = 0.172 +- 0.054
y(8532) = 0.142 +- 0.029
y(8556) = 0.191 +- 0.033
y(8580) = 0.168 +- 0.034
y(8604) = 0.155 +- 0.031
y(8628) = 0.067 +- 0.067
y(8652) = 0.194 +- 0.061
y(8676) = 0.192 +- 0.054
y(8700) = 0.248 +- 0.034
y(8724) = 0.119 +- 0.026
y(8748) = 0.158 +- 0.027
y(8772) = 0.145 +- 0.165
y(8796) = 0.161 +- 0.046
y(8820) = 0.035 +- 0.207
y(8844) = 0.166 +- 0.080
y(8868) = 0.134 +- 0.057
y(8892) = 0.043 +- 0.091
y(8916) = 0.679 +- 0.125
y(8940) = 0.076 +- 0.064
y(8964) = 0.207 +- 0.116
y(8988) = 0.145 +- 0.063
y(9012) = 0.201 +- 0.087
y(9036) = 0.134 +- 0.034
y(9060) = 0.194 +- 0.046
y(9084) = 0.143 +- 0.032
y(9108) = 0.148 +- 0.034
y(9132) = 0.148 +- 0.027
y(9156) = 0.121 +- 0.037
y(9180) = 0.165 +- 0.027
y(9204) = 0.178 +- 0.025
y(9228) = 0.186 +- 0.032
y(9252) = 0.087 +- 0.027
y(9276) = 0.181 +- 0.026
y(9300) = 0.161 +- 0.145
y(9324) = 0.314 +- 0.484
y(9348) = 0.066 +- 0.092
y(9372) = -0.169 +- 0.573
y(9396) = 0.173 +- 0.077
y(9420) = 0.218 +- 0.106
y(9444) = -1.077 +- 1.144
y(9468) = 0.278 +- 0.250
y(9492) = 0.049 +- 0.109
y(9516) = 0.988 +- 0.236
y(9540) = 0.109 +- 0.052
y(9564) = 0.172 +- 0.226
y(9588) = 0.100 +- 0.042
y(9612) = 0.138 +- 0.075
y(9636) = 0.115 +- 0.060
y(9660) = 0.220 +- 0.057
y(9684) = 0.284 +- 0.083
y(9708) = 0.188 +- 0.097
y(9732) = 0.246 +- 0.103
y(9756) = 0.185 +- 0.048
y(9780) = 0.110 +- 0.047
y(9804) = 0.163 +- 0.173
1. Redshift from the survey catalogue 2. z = 0.899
